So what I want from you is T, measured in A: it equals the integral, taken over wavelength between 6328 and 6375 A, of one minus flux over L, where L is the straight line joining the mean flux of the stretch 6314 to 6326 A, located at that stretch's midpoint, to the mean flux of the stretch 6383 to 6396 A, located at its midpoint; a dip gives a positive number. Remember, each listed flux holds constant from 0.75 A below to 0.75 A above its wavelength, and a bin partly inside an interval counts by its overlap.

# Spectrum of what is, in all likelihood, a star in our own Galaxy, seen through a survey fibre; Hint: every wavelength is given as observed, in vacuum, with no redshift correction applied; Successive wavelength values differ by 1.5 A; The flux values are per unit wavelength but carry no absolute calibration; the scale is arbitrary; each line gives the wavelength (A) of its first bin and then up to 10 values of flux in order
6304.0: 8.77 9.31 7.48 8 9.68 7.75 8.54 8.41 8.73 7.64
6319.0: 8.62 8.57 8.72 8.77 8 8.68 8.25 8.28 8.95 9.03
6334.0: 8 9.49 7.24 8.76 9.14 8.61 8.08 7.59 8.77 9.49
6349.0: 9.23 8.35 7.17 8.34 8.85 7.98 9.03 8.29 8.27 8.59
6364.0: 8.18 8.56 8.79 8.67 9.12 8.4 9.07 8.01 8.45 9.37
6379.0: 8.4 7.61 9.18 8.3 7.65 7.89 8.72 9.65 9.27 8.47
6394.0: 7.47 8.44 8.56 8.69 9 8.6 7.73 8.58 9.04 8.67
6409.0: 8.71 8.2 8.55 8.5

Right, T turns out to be -0.5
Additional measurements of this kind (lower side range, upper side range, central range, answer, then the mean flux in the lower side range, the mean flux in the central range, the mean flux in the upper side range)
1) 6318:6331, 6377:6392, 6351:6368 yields 0.4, 8.5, 8.37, 8.59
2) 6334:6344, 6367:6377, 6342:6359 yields 0.2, 8.49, 8.44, 8.65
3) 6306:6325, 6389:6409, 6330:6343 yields -0.2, 8.4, 8.61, 8.62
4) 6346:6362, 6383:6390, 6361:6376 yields -0.2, 8.51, 8.57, 8.4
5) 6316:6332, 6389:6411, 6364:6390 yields 0.0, 8.47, 8.56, 8.6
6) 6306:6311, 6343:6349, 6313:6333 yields 0.0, 8.4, 8.51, 8.63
